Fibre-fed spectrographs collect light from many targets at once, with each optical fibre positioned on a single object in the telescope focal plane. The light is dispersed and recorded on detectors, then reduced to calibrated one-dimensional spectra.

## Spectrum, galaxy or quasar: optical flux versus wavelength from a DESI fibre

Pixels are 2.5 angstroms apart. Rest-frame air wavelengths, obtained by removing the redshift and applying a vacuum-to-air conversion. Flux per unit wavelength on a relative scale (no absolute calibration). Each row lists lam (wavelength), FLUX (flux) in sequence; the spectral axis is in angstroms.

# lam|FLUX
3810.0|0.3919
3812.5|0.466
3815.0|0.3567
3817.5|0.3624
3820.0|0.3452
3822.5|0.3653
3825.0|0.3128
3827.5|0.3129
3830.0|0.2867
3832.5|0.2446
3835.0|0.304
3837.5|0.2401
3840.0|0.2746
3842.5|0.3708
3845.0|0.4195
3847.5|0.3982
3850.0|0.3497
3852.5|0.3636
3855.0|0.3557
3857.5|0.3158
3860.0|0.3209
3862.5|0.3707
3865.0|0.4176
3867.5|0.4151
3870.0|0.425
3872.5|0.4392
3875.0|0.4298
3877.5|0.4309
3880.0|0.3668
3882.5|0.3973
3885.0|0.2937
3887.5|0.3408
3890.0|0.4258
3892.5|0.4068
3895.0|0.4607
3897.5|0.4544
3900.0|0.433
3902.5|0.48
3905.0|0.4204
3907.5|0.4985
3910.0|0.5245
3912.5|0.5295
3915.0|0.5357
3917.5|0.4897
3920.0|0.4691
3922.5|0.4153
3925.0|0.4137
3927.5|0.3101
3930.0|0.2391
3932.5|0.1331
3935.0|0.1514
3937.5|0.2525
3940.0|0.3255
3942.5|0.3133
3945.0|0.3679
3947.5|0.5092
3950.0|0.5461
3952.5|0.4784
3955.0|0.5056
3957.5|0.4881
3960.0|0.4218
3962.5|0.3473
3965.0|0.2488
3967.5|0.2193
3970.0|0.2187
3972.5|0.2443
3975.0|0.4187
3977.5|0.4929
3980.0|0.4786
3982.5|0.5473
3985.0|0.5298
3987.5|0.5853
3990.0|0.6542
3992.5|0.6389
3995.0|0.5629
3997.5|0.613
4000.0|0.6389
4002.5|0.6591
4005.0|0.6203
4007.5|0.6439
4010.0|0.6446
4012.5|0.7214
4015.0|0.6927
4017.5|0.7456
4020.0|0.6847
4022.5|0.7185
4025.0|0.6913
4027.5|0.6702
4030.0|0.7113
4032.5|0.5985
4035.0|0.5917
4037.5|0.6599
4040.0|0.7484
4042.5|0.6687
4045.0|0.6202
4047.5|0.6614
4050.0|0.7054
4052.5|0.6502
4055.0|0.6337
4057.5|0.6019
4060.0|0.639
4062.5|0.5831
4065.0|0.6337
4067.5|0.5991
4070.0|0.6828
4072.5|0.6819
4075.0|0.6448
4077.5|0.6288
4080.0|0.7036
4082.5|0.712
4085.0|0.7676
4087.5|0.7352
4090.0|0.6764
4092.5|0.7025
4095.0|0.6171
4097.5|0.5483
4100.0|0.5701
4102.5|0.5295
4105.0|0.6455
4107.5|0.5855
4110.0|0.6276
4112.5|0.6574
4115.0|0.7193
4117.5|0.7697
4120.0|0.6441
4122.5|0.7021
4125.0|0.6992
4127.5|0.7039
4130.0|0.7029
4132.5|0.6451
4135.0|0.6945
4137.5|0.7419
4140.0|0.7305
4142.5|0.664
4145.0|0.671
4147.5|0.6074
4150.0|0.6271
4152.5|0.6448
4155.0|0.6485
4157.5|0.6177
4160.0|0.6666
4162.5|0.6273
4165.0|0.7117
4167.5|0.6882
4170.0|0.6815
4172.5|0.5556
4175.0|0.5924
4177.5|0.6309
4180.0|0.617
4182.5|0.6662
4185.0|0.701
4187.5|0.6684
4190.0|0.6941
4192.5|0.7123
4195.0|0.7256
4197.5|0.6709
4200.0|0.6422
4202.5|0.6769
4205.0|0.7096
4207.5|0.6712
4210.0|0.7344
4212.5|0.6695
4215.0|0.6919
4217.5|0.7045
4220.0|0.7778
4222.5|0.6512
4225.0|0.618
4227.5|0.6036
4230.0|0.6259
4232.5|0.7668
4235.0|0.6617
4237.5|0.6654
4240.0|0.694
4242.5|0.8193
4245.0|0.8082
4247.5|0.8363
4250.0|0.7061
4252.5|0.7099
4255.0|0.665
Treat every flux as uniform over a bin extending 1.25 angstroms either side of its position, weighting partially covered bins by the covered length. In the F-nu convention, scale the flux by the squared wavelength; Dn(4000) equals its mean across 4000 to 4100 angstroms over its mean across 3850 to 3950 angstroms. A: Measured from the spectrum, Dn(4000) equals 1.82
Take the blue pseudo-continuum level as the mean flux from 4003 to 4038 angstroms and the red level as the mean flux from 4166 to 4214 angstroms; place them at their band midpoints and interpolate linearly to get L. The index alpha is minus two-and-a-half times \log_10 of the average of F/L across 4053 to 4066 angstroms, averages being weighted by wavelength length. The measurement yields 0.09 mag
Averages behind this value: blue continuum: 0.671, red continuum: 0.669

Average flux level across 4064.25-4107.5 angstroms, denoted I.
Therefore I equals 0.65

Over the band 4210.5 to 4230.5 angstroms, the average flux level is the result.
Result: 0.672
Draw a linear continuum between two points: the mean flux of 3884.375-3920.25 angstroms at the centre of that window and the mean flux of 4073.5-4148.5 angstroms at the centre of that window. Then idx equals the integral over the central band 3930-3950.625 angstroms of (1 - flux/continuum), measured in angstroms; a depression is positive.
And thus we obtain 7.6 angstroms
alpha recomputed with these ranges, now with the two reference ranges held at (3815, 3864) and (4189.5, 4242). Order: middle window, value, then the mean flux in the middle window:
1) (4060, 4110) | -0.15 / 0.644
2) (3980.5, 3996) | -0.22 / 0.582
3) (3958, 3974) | 0.46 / 0.295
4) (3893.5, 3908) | -0.16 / 0.455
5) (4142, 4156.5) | -0.03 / 0.642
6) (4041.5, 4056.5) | -0.23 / 0.655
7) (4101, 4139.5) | -0.13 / 0.672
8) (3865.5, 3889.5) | -0.08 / 0.395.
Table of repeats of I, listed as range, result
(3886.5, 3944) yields 0.392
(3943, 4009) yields 0.486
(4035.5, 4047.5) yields 0.668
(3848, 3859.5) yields 0.348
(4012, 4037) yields 0.681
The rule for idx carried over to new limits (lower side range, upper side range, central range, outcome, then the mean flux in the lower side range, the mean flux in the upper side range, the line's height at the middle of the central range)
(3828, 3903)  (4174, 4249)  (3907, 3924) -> -3.05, 0.373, 0.691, 0.419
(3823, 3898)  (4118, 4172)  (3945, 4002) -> 1.84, 0.364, 0.672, 0.486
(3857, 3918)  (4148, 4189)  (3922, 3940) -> 7.35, 0.425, 0.646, 0.46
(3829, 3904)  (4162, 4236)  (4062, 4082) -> -3.25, 0.375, 0.672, 0.559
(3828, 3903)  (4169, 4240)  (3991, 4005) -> -3.82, 0.373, 0.671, 0.489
